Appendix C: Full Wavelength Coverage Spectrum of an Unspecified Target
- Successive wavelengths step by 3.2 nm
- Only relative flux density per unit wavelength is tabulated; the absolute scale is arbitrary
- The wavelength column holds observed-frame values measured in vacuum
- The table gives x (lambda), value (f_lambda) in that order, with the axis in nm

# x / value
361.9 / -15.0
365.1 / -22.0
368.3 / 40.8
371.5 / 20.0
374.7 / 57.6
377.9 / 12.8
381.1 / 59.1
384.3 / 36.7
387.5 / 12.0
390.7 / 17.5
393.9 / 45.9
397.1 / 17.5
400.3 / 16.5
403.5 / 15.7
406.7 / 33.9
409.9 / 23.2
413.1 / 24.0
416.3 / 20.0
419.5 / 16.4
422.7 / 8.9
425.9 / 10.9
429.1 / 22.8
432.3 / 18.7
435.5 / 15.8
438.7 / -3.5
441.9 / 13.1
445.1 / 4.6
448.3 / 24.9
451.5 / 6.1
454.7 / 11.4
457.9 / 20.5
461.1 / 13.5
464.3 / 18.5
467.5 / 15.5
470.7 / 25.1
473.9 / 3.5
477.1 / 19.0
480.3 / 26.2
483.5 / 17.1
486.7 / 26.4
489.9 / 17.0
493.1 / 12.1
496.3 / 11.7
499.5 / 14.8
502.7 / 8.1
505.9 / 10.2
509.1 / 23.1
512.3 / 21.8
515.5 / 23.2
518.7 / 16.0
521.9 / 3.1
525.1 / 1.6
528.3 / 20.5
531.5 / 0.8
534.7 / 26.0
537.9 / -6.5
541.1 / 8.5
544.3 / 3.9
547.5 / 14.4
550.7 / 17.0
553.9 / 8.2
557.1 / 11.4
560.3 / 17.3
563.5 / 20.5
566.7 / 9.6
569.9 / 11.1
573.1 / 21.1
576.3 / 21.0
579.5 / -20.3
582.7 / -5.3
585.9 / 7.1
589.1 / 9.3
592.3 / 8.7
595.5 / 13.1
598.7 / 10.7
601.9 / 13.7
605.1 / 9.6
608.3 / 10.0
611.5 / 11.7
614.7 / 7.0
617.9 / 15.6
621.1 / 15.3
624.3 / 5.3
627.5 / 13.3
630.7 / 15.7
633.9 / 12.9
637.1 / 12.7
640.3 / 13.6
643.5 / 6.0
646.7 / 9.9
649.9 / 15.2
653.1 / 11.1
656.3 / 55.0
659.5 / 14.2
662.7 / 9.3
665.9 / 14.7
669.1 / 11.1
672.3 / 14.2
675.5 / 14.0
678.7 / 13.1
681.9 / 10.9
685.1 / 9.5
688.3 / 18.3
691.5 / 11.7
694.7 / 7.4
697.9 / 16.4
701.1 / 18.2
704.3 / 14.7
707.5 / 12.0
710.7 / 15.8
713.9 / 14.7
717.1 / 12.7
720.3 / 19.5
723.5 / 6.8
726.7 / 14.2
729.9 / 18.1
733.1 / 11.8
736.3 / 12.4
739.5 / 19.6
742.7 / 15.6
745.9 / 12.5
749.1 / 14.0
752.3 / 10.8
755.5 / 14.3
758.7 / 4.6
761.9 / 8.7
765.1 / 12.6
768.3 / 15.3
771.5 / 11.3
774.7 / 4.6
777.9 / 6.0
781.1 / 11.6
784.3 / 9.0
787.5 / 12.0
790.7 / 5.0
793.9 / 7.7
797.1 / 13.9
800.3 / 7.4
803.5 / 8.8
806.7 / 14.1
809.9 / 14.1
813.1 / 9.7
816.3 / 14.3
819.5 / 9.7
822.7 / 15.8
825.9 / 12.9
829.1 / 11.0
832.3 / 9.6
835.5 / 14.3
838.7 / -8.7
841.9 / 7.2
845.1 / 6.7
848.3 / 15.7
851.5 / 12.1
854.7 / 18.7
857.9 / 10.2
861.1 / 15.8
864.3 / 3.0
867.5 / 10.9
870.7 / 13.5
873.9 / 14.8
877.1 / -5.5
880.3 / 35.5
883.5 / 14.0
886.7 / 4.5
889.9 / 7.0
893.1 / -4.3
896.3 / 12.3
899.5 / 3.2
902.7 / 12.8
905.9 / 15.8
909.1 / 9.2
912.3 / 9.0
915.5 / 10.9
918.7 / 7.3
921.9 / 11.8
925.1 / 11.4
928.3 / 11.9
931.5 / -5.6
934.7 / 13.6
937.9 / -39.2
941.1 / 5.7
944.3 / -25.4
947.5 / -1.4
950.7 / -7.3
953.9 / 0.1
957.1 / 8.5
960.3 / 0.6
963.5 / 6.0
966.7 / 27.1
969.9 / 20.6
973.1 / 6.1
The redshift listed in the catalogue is 0.758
